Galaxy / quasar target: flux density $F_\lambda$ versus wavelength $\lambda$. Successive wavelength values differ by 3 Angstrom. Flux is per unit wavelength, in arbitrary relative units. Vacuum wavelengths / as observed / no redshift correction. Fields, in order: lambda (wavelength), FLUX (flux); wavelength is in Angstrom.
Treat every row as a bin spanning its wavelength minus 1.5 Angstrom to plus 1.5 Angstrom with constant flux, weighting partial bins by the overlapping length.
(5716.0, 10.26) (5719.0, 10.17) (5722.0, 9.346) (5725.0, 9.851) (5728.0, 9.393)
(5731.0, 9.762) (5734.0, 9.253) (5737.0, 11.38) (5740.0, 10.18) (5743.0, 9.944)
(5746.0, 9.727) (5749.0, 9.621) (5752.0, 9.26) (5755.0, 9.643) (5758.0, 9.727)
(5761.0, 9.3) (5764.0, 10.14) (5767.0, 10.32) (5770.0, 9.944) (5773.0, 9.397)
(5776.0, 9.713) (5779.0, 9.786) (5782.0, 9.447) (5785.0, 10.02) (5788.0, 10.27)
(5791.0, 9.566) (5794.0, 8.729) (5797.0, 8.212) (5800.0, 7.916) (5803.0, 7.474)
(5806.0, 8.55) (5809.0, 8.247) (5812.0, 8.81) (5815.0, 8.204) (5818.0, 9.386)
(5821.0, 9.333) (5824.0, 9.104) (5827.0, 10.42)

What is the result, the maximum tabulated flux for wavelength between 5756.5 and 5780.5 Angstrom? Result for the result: 10.32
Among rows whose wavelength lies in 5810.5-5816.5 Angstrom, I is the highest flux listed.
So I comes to 8.81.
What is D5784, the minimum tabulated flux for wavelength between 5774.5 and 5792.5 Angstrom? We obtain 9.447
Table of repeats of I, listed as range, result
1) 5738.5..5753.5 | 10.18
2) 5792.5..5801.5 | 8.729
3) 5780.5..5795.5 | 10.27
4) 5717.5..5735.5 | 10.17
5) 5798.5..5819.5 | 9.386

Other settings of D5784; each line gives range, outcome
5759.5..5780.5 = 9.3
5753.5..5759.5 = 9.643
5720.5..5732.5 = 9.346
